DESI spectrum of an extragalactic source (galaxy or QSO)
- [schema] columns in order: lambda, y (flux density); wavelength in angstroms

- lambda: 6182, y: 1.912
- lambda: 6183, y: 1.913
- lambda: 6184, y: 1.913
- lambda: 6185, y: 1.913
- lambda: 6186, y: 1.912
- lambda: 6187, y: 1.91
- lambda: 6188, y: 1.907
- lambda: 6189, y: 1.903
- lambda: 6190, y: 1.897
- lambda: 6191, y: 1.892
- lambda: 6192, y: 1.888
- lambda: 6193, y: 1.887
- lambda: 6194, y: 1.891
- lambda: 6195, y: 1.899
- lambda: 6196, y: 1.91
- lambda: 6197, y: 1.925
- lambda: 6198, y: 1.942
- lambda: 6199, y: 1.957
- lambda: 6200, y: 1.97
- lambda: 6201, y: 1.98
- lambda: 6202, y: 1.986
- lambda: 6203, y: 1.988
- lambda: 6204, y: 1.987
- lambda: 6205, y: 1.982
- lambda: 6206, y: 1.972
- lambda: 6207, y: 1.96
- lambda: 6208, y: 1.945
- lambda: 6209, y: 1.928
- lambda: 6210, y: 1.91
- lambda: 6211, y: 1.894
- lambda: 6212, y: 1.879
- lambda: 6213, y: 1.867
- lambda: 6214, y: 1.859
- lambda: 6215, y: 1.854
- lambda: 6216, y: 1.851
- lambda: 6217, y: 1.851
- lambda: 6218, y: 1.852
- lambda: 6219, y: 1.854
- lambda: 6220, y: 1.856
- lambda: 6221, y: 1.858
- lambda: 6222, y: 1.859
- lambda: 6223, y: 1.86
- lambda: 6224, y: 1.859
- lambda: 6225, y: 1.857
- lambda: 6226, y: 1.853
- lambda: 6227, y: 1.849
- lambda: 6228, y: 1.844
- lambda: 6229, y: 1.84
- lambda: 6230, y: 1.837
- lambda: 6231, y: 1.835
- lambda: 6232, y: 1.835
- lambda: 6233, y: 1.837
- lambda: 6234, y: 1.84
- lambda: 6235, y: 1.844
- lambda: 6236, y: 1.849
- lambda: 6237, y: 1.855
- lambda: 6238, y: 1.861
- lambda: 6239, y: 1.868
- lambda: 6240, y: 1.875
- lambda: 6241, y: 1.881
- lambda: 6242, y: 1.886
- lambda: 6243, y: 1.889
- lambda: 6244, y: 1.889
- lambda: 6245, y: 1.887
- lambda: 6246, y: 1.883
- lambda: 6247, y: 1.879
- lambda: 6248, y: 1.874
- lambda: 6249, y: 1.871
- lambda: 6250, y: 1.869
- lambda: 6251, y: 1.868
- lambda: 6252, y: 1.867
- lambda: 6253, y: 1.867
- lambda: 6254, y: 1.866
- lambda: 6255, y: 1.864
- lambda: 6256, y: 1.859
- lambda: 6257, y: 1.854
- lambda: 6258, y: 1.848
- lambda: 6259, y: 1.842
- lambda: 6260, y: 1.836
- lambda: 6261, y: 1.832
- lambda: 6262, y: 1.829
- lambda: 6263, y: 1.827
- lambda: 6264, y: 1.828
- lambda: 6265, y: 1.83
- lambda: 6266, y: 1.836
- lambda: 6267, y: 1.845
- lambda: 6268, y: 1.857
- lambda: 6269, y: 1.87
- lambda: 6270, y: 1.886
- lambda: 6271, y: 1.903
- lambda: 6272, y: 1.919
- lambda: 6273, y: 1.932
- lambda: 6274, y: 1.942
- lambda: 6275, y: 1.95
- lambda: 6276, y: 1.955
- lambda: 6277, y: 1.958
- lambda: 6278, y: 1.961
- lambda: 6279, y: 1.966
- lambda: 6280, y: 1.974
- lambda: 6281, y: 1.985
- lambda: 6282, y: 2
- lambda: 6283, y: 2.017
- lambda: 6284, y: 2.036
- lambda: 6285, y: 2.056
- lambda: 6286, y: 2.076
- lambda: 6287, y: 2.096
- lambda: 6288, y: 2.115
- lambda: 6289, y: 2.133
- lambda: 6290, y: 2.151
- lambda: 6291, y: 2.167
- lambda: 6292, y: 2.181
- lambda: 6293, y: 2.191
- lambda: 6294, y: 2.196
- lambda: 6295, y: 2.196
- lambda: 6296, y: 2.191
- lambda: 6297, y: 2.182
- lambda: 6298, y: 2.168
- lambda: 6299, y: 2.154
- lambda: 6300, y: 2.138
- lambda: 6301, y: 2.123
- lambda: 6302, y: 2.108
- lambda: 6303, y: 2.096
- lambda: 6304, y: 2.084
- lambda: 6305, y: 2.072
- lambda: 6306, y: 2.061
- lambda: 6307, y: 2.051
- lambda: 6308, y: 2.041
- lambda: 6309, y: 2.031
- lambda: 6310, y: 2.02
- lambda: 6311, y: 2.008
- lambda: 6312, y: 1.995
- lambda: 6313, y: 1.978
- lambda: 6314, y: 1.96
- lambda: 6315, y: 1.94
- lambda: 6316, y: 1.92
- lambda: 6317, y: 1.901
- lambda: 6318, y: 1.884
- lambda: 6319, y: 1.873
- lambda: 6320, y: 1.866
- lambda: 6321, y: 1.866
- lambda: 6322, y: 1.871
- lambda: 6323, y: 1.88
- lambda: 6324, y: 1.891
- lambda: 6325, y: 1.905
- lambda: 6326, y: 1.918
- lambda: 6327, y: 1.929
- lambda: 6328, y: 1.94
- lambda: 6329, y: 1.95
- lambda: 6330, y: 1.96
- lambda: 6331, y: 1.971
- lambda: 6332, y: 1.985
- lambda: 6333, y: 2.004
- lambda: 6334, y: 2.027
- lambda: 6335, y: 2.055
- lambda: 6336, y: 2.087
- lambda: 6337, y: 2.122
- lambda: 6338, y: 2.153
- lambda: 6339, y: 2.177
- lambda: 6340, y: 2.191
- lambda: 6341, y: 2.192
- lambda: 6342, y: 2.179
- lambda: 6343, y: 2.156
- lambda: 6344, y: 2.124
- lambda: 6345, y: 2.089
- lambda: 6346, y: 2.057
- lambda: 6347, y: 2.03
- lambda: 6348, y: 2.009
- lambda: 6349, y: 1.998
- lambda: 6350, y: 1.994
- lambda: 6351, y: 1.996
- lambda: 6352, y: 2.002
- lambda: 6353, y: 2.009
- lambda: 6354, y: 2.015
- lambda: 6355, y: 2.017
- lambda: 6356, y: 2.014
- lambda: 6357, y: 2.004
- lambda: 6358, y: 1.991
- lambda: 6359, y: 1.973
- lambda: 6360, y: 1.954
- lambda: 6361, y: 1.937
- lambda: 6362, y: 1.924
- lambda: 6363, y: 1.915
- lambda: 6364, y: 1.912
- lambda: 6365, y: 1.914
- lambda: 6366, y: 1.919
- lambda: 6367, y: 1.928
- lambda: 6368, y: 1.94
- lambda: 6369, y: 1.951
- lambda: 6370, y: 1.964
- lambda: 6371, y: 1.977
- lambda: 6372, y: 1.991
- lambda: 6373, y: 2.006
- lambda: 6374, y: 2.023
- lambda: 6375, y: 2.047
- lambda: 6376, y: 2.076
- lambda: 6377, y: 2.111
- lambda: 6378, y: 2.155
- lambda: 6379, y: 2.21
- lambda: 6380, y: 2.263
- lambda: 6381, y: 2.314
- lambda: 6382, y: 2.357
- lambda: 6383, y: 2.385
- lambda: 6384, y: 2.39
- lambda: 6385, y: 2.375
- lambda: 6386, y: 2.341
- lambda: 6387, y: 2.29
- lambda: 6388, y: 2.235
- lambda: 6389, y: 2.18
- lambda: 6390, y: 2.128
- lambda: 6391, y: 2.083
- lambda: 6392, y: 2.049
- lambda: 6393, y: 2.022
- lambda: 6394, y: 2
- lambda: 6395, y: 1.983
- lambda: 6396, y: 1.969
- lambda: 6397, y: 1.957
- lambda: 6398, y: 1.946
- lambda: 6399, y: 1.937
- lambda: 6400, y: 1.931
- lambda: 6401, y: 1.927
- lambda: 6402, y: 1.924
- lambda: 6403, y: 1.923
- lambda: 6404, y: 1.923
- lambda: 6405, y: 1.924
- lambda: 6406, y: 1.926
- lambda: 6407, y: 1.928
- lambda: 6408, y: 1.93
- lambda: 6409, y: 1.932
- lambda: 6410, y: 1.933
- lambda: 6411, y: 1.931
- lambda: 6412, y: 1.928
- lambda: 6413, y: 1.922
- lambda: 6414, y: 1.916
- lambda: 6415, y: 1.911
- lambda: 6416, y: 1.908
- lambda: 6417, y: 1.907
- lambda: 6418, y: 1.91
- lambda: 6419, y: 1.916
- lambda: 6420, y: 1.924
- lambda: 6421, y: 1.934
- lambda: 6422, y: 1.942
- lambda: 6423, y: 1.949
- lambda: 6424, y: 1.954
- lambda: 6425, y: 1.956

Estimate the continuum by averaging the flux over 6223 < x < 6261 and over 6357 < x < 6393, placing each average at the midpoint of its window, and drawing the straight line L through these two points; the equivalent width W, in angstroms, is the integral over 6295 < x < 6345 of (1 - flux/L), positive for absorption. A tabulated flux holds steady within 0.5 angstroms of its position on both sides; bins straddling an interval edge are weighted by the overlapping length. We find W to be -0.9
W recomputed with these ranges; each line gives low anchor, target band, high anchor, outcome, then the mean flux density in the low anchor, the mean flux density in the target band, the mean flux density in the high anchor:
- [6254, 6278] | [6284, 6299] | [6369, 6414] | -1.8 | 1.88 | 2.15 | 2.06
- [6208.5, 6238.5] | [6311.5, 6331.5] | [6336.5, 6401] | 0.8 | 1.86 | 1.92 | 2.07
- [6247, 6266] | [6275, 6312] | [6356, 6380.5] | -3.4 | 1.85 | 2.08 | 2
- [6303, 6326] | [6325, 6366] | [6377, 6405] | 0.1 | 1.96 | 2.02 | 2.11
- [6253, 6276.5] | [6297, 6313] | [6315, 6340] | -1.2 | 1.87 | 2.08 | 1.97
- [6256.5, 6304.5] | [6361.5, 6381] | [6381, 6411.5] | 0.3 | 2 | 2.02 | 2.06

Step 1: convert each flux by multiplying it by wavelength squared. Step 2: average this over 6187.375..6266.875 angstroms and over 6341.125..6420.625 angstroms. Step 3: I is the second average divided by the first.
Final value 1.13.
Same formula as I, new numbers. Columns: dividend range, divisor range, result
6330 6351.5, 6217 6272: 1.15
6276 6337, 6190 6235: 1.10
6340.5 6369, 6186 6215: 1.09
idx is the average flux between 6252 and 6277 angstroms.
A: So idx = 1.87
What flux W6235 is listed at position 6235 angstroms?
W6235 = 1.844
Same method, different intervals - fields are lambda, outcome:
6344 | 2.124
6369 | 1.951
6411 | 1.931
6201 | 1.98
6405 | 1.924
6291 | 2.167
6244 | 1.889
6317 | 1.901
